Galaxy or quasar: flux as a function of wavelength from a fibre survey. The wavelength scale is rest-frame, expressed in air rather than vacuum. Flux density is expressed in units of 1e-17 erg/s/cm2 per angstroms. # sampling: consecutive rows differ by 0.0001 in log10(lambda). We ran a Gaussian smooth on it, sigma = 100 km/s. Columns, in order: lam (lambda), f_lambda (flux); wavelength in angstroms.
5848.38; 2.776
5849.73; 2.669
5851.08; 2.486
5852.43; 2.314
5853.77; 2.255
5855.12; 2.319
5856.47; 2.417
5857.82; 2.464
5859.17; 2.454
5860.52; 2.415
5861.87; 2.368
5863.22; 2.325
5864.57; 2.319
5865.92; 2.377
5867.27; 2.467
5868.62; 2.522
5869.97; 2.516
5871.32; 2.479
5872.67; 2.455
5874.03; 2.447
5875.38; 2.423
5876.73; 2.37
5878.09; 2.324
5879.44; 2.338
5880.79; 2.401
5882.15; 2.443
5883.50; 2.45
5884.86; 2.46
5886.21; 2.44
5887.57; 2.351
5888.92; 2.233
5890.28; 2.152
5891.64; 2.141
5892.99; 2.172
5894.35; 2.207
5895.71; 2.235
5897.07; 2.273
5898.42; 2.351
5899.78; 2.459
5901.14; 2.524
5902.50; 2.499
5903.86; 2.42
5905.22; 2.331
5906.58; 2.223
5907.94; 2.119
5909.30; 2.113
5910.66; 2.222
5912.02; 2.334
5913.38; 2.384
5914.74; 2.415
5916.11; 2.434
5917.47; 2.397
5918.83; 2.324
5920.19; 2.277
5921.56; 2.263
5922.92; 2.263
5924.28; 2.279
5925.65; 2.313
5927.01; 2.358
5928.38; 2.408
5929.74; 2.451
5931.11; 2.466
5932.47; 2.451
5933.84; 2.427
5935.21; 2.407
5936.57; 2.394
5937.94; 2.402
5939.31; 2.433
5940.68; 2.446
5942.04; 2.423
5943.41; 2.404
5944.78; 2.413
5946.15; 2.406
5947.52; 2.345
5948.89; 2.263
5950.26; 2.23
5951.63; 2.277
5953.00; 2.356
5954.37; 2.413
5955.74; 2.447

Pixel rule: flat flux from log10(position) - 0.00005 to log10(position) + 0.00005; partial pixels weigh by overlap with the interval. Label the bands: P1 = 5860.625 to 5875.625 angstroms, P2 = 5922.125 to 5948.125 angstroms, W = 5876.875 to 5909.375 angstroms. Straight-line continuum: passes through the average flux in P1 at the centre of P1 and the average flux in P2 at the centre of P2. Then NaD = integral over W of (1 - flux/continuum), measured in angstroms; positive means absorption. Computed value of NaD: 1.2 angstroms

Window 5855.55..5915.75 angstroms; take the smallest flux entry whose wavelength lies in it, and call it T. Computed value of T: 2.113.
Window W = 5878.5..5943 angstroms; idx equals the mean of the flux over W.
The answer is 2.35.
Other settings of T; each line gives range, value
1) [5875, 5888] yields 2.324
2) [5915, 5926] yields 2.263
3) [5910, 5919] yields 2.222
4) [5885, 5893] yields 2.141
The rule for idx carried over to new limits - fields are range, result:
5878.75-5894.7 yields 2.32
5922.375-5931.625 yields 2.36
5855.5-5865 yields 2.39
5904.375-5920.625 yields 2.3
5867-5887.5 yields 2.43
